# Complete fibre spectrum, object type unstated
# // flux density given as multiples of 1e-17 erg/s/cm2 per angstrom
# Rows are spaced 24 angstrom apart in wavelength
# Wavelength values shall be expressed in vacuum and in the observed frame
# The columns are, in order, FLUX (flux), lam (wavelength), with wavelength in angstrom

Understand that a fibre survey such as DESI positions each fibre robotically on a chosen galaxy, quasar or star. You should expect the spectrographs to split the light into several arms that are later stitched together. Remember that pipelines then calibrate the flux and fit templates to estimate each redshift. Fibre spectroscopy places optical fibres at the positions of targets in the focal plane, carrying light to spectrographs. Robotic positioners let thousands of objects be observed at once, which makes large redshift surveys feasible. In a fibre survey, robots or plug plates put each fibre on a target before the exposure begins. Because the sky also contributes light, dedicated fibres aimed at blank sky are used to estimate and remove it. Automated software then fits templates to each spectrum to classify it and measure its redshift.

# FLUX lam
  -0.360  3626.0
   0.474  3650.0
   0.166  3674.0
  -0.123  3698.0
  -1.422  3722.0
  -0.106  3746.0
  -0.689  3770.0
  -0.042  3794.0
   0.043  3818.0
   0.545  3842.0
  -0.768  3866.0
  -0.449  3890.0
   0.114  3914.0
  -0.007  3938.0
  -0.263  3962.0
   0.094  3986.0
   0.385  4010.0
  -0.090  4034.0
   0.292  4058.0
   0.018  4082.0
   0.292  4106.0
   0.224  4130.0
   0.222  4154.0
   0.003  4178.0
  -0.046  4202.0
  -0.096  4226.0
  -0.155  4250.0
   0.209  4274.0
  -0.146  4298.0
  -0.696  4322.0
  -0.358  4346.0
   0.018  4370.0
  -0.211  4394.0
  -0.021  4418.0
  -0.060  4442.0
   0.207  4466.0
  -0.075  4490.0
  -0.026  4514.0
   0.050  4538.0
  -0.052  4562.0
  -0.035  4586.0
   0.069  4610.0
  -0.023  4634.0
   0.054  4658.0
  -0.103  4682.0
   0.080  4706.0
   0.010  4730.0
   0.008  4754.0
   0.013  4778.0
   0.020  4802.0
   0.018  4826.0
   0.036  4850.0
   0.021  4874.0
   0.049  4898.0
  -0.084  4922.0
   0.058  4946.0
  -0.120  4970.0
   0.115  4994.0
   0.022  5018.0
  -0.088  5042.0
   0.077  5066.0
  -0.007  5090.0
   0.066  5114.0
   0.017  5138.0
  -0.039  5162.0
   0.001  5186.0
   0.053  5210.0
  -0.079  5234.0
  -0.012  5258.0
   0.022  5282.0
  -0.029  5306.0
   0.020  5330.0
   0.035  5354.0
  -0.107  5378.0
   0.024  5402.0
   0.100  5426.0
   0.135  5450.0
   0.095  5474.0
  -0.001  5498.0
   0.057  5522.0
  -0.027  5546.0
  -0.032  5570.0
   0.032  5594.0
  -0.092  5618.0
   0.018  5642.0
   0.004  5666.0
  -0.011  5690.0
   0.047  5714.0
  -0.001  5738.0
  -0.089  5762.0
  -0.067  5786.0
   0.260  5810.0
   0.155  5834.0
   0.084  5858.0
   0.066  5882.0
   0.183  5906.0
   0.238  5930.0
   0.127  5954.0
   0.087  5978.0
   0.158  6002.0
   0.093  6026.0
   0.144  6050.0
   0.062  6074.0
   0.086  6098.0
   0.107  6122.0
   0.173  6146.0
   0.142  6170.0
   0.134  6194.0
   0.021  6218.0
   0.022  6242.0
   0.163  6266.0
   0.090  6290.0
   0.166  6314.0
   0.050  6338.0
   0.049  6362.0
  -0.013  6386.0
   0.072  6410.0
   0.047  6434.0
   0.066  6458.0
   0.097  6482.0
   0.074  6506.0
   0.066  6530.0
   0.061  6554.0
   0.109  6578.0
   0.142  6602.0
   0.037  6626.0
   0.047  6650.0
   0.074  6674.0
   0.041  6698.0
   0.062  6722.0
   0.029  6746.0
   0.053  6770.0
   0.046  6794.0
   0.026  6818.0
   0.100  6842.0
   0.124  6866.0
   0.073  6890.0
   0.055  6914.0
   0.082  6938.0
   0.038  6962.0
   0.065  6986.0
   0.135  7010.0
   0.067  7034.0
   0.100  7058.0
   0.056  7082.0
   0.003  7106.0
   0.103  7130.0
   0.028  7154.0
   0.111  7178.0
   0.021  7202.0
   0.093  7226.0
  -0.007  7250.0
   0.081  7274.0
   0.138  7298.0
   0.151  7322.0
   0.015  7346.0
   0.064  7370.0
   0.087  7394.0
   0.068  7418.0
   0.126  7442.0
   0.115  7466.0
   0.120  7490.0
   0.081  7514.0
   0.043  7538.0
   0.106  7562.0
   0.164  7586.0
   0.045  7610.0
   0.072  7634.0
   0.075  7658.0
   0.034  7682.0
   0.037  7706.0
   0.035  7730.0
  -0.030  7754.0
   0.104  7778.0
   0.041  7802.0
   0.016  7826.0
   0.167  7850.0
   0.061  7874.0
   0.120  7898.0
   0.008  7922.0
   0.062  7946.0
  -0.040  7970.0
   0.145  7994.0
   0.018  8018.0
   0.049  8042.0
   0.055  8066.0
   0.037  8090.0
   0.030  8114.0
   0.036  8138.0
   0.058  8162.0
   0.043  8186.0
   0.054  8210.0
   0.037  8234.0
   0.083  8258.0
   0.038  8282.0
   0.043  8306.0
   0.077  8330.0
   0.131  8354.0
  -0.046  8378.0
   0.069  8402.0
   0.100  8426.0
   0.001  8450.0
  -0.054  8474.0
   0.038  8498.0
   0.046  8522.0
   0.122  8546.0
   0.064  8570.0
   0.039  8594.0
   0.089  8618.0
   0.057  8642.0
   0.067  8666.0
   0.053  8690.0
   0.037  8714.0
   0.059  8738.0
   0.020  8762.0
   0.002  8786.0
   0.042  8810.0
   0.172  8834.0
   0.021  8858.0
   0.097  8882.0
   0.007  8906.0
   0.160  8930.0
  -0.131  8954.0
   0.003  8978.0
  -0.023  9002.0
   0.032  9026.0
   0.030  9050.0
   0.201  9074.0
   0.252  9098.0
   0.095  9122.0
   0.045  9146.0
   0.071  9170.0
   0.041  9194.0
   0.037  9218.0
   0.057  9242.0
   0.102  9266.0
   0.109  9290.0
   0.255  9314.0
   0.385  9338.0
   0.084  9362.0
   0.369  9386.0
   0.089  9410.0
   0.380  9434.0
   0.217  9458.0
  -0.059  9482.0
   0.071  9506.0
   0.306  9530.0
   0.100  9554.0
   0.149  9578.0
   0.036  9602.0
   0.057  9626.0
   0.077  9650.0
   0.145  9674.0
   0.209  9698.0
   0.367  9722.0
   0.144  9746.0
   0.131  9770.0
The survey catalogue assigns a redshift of 1.438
